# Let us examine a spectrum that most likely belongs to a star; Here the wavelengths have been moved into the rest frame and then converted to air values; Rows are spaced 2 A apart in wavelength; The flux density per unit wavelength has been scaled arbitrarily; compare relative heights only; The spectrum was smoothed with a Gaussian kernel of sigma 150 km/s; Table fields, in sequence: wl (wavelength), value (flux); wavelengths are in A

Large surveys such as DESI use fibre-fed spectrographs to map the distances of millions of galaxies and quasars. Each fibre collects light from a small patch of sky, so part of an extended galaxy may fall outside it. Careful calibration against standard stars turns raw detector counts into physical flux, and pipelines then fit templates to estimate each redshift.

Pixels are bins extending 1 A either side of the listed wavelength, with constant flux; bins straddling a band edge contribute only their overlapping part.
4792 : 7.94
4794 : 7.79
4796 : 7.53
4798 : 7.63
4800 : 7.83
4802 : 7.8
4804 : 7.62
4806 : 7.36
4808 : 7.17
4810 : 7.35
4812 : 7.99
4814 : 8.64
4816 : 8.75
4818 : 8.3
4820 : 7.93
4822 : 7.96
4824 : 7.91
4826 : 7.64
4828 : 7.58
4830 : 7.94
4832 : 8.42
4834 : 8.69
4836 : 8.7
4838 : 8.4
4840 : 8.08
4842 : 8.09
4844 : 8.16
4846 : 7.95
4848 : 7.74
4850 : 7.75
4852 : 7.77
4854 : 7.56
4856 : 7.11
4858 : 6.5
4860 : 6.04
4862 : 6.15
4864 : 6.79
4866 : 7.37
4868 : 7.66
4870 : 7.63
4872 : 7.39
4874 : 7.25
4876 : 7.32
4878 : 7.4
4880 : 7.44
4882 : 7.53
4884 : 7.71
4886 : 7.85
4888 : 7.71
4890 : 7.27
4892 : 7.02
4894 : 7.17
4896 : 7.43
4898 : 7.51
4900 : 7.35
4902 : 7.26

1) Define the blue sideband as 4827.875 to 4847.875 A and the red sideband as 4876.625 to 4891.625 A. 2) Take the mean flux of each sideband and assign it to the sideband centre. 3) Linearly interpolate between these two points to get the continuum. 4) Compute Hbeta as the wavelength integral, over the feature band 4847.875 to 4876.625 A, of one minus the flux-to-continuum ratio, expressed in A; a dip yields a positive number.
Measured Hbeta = 2.4 A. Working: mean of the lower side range 8.21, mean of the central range 7.18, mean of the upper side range 7.53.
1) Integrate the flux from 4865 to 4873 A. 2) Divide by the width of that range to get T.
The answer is 7.51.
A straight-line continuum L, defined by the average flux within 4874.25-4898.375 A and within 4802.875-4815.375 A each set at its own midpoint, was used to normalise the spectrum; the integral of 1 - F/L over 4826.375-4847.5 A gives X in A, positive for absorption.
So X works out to -1.5 A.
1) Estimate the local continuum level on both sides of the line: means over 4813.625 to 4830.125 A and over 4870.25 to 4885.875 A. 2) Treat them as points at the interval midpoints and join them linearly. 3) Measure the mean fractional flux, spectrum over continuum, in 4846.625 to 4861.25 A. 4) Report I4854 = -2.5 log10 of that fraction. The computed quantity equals 0.07 mag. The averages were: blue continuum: 8.06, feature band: 7.21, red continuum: 7.47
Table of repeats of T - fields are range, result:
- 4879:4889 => 7.65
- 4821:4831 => 7.81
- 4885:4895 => 7.4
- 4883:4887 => 7.78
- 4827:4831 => 7.76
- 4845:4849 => 7.85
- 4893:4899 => 7.37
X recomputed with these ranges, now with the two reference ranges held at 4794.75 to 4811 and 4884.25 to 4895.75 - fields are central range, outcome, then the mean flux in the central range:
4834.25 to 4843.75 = -1.1 A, 8.33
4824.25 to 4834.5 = -0.7 A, 8.01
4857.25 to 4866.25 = 1.2 A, 6.51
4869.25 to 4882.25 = 0.1 A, 7.41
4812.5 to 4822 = -1.0 A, 8.34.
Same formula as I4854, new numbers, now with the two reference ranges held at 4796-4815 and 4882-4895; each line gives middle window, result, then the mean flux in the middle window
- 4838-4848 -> -0.07 mag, 8.07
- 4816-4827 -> -0.05 mag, 8.02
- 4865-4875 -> 0.01 mag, 7.46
